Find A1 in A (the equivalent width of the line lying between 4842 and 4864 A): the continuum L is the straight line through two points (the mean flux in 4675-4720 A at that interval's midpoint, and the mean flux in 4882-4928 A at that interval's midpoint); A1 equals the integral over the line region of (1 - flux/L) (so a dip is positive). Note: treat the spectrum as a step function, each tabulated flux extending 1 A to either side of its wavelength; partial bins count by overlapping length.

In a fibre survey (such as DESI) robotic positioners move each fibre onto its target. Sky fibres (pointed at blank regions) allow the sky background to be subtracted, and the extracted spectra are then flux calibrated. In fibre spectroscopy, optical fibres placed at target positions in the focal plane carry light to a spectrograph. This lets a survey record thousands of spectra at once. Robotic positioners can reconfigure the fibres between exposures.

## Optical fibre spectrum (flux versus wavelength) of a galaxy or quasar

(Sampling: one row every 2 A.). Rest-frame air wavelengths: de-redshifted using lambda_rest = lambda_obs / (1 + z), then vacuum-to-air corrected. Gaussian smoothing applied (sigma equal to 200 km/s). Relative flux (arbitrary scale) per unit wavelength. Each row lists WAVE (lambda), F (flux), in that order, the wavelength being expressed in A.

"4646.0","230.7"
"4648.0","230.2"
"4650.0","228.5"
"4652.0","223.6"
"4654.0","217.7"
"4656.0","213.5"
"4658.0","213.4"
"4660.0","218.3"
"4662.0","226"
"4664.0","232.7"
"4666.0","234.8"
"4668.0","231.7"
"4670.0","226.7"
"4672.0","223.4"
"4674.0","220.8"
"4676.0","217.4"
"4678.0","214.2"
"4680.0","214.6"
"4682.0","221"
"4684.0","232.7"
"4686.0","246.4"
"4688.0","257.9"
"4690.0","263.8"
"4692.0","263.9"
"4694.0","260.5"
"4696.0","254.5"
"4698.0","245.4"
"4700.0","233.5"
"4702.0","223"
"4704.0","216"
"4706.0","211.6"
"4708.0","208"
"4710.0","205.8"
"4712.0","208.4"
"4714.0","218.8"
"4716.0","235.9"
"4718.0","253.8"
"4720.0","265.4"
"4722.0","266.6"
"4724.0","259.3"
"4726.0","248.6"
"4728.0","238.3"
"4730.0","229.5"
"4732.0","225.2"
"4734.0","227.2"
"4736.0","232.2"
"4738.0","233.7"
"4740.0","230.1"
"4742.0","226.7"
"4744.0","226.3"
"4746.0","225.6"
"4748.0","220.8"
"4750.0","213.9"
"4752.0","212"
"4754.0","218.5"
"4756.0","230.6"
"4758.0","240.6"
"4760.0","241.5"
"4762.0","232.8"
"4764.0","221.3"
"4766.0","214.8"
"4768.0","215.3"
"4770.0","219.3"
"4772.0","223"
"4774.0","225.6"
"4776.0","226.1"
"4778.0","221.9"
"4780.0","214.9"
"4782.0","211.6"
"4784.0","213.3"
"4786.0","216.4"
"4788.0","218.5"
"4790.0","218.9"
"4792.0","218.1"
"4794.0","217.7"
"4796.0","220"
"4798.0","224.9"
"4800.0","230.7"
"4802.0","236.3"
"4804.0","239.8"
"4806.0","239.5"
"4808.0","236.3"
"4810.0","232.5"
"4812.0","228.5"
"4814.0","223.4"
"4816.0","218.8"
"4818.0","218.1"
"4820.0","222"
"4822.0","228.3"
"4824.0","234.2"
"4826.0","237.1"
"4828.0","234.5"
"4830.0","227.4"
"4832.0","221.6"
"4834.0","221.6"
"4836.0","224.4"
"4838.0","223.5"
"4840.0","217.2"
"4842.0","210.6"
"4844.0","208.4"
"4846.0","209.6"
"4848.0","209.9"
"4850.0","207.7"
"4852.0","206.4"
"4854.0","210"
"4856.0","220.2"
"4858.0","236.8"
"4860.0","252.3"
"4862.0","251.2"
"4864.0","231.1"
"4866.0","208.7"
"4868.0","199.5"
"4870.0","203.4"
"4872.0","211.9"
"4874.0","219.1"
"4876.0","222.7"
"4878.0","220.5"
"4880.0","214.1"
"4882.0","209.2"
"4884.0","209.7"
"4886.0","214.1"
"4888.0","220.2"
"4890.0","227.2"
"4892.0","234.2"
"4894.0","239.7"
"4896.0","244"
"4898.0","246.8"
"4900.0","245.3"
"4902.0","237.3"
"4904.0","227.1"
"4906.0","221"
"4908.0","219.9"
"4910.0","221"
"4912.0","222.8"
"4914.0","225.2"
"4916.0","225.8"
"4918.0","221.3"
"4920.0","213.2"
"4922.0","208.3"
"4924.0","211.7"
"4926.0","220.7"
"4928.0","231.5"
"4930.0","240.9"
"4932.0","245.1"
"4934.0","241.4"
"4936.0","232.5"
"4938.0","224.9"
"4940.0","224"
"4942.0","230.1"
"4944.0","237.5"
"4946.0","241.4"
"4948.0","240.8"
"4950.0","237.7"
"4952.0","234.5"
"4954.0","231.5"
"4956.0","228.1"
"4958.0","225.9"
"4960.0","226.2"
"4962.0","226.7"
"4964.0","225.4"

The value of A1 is 0.6 A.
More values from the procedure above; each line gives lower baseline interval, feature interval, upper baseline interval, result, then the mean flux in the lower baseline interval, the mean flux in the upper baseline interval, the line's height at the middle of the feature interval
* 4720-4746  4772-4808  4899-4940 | 1.65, 238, 227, 234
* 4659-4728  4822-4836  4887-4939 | 0.12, 234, 229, 231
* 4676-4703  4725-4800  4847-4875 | 2.23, 240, 219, 231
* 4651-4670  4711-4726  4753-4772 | -1.29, 224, 226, 225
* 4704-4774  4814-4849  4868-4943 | 0.75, 229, 225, 226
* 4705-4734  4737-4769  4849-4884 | 0.70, 234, 219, 230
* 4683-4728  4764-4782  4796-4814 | 1.15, 240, 232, 235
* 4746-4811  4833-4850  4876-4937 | 0.75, 224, 226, 225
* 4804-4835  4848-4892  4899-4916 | 1.72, 229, 227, 228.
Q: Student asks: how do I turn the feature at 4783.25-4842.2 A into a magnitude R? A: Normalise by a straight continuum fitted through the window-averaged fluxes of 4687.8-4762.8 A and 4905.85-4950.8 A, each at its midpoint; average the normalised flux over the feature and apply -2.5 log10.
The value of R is 0.03 mag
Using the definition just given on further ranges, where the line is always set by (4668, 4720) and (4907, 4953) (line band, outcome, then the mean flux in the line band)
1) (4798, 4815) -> -0.013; 233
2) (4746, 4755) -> 0.066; 217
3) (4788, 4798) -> 0.053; 219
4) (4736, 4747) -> 0.011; 229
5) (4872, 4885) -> 0.066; 216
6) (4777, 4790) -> 0.069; 216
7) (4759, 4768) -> 0.022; 226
